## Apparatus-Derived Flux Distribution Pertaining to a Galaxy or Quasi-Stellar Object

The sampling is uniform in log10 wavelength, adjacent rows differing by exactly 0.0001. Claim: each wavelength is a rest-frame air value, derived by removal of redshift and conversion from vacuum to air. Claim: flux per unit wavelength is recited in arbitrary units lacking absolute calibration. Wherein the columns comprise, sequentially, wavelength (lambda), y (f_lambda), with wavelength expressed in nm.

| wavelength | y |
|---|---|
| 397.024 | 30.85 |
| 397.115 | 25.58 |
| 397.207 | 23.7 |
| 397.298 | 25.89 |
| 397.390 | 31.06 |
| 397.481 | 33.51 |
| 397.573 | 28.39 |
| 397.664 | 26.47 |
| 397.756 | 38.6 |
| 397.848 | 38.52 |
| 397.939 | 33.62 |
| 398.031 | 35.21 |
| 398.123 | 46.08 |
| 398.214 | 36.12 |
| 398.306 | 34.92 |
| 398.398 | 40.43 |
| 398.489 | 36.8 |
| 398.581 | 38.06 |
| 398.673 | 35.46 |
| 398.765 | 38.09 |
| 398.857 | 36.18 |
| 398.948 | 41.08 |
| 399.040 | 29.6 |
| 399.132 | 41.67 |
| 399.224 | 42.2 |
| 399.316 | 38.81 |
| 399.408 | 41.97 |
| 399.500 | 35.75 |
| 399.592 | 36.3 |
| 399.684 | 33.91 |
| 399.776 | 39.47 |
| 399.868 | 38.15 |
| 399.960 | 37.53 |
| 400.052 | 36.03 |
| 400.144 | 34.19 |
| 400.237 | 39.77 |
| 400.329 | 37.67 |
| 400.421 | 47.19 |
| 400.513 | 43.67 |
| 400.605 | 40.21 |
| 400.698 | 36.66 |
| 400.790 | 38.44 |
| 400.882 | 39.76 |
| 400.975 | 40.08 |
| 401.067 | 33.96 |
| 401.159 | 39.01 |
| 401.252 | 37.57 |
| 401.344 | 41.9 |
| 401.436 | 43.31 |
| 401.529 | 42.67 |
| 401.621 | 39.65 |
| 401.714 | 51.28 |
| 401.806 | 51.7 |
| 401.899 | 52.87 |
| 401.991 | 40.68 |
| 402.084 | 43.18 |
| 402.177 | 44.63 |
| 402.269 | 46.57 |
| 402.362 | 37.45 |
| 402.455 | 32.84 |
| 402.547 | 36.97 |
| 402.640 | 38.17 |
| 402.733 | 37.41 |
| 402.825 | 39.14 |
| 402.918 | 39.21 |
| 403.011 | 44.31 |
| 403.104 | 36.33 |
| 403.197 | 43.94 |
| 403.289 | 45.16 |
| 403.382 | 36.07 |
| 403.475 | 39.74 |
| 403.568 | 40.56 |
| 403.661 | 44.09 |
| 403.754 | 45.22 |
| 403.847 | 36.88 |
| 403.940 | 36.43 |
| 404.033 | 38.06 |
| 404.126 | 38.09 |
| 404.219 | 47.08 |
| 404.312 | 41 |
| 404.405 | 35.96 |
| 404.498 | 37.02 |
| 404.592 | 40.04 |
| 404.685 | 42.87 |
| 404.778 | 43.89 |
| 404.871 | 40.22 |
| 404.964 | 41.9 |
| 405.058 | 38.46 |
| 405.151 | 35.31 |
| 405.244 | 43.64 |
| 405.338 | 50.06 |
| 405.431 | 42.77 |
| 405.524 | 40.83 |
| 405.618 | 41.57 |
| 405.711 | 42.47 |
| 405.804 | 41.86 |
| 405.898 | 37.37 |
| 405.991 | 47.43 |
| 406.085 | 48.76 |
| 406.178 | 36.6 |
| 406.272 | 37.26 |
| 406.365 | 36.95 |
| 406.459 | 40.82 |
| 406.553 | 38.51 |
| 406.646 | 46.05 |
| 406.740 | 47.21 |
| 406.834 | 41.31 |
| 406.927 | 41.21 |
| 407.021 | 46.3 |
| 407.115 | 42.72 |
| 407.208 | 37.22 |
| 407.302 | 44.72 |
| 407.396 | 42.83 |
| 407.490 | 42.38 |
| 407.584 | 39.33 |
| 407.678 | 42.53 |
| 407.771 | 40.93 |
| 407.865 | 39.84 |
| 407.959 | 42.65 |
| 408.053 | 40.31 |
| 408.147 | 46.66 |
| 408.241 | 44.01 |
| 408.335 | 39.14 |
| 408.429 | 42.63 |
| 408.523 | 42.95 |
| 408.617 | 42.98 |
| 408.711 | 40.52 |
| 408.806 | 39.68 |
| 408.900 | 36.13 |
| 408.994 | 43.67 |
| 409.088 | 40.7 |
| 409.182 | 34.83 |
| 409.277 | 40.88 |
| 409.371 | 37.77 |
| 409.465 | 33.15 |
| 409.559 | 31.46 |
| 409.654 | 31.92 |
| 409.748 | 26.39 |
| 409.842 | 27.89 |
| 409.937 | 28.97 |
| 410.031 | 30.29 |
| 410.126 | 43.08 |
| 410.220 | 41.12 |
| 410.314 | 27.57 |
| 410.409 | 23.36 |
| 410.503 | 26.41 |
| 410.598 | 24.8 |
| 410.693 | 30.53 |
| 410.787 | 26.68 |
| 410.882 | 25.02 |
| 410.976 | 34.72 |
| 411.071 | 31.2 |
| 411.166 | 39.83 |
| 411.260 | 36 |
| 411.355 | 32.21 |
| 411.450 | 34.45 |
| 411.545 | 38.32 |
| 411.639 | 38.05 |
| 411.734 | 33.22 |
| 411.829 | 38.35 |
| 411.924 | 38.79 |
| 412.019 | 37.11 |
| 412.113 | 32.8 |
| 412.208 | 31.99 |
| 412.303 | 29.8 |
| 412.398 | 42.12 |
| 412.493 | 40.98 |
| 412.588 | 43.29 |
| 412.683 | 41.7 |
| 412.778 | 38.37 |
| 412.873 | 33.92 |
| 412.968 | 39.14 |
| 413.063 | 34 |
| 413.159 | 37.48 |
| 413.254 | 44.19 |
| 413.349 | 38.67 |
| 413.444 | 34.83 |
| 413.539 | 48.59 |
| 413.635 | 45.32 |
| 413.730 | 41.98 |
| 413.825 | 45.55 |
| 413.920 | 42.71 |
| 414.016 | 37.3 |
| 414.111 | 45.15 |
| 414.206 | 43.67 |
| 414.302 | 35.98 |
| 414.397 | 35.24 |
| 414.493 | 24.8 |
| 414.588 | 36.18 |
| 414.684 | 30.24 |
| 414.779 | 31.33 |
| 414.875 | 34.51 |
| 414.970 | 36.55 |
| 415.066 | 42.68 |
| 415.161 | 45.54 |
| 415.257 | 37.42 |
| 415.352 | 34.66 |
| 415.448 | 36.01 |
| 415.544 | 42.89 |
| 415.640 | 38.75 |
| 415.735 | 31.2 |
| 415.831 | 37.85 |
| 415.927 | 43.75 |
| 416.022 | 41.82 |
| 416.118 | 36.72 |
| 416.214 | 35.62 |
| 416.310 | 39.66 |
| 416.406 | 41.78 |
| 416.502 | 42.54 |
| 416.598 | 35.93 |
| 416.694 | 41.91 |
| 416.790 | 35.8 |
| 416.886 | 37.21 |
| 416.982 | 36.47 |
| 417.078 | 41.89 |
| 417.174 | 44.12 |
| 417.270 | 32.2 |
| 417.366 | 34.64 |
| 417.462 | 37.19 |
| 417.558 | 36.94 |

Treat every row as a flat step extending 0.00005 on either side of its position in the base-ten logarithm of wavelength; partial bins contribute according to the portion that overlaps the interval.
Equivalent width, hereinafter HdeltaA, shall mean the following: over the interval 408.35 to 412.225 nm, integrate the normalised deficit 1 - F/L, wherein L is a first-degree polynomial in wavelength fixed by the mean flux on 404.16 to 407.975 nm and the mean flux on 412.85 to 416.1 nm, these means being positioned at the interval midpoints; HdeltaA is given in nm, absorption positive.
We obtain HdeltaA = 0.527 nm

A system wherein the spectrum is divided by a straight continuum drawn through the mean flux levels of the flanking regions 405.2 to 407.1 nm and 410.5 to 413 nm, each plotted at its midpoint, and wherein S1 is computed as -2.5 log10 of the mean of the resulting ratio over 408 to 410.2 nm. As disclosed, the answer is 0.024 mag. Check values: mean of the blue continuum 42.4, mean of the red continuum 34.9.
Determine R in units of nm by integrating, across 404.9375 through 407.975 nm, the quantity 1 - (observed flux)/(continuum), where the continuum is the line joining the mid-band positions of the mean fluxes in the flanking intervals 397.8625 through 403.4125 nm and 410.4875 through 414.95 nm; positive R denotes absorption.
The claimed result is -0.297 nm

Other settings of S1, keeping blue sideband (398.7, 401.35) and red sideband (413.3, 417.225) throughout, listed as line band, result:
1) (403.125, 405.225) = -0.05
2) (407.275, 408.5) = -0.09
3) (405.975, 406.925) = -0.09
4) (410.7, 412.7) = 0.10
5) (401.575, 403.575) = -0.09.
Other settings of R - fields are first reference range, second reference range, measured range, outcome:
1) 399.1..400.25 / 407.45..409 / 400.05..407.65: -0.27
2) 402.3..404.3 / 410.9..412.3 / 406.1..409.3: -0.35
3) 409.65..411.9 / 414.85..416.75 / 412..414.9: -0.19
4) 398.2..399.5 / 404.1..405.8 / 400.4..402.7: -0.12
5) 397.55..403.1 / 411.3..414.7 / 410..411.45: 0.25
